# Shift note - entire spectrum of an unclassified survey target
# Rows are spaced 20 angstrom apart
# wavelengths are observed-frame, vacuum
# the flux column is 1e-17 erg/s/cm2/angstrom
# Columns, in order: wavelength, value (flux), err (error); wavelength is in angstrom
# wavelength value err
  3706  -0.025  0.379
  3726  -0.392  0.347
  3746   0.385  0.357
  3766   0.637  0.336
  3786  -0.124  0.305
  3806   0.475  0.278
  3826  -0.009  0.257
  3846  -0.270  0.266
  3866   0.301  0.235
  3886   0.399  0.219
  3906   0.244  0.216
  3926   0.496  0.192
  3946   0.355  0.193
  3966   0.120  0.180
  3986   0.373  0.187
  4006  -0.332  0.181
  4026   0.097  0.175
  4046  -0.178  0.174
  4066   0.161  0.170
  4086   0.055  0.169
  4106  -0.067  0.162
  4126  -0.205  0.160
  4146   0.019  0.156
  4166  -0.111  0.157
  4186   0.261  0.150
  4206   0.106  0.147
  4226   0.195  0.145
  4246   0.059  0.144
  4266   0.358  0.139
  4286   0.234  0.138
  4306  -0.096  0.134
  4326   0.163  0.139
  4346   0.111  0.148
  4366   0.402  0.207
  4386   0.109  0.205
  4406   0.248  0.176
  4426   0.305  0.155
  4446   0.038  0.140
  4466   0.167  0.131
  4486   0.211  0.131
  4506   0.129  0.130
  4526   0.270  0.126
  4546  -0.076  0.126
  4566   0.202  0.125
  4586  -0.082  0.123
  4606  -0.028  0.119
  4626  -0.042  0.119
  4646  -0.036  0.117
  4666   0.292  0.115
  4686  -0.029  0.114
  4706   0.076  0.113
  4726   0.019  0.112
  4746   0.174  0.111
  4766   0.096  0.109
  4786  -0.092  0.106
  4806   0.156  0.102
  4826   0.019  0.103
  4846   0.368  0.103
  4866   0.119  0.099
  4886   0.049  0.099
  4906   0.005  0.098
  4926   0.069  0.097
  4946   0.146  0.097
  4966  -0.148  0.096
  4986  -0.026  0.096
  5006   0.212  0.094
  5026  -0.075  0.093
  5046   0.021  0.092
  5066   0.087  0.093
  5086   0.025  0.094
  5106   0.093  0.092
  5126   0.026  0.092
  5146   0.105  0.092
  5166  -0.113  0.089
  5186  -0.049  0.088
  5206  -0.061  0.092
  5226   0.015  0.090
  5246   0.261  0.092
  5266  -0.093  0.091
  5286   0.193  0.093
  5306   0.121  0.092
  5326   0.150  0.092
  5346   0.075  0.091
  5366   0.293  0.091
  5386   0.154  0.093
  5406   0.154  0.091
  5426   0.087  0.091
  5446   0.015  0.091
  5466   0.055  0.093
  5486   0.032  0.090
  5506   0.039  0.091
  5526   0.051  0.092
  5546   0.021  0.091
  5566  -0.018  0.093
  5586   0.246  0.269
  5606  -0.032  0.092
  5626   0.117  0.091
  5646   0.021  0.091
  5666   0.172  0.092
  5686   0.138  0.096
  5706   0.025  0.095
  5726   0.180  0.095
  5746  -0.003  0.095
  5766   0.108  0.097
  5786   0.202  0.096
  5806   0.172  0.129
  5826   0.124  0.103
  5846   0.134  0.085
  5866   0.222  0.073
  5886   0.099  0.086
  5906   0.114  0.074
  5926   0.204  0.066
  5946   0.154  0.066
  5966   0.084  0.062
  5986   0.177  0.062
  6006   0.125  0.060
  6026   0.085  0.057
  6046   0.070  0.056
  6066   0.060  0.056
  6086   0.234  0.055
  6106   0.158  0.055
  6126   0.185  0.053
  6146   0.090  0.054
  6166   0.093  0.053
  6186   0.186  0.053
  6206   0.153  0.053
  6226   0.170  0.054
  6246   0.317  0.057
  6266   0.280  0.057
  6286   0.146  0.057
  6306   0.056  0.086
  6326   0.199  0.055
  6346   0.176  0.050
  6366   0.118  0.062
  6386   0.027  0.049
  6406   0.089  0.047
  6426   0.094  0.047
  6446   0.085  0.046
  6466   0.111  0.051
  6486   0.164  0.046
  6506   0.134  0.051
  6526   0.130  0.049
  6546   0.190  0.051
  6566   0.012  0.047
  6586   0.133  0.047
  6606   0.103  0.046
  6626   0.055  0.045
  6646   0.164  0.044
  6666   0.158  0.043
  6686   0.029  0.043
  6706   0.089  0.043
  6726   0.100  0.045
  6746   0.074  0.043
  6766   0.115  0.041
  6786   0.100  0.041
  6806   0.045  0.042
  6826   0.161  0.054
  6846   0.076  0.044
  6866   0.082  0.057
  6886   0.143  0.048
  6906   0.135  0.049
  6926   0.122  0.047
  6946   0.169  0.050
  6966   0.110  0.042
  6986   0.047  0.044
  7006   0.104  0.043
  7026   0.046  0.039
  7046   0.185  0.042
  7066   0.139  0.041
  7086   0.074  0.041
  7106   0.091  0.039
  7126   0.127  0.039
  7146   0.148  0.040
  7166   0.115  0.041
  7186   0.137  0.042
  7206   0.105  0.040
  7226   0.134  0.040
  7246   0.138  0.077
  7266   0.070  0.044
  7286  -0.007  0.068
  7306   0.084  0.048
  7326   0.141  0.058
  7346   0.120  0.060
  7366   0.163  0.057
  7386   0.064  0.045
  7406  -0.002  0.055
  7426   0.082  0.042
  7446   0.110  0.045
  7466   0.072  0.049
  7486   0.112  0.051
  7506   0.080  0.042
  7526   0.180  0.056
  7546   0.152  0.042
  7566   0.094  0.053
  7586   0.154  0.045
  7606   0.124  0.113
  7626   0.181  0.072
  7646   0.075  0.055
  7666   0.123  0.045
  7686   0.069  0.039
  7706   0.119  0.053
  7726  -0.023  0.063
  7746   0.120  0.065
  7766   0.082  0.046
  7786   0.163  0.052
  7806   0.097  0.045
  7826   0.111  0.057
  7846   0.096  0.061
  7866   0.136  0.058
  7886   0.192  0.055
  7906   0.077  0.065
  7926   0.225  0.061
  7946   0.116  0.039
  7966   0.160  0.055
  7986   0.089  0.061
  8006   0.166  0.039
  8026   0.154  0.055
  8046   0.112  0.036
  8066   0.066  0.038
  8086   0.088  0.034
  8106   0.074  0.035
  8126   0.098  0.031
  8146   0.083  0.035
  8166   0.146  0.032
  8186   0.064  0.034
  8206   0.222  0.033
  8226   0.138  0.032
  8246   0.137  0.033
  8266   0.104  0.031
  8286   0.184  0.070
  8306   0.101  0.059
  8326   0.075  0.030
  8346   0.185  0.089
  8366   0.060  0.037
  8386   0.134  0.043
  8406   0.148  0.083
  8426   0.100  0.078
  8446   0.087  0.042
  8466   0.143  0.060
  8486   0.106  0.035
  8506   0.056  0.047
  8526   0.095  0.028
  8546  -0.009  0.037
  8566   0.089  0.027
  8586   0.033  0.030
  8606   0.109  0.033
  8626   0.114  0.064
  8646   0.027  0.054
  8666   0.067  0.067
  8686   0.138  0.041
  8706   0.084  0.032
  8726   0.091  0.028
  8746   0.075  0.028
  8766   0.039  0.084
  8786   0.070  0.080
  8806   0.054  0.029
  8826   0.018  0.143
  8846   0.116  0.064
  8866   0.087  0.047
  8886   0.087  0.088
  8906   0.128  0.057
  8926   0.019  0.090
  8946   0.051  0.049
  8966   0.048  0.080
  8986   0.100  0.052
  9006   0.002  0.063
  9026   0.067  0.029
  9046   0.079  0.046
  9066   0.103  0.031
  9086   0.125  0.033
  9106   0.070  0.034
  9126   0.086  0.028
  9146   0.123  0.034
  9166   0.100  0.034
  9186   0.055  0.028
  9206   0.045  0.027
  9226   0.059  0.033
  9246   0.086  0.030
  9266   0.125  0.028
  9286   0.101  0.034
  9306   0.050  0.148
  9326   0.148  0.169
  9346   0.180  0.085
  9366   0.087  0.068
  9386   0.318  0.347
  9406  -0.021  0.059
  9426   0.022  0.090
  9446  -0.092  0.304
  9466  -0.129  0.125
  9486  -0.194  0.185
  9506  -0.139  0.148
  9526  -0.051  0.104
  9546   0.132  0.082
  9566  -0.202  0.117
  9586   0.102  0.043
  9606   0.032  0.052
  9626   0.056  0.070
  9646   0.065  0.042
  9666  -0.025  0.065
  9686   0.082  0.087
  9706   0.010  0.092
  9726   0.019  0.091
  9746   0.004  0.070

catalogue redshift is 0.25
